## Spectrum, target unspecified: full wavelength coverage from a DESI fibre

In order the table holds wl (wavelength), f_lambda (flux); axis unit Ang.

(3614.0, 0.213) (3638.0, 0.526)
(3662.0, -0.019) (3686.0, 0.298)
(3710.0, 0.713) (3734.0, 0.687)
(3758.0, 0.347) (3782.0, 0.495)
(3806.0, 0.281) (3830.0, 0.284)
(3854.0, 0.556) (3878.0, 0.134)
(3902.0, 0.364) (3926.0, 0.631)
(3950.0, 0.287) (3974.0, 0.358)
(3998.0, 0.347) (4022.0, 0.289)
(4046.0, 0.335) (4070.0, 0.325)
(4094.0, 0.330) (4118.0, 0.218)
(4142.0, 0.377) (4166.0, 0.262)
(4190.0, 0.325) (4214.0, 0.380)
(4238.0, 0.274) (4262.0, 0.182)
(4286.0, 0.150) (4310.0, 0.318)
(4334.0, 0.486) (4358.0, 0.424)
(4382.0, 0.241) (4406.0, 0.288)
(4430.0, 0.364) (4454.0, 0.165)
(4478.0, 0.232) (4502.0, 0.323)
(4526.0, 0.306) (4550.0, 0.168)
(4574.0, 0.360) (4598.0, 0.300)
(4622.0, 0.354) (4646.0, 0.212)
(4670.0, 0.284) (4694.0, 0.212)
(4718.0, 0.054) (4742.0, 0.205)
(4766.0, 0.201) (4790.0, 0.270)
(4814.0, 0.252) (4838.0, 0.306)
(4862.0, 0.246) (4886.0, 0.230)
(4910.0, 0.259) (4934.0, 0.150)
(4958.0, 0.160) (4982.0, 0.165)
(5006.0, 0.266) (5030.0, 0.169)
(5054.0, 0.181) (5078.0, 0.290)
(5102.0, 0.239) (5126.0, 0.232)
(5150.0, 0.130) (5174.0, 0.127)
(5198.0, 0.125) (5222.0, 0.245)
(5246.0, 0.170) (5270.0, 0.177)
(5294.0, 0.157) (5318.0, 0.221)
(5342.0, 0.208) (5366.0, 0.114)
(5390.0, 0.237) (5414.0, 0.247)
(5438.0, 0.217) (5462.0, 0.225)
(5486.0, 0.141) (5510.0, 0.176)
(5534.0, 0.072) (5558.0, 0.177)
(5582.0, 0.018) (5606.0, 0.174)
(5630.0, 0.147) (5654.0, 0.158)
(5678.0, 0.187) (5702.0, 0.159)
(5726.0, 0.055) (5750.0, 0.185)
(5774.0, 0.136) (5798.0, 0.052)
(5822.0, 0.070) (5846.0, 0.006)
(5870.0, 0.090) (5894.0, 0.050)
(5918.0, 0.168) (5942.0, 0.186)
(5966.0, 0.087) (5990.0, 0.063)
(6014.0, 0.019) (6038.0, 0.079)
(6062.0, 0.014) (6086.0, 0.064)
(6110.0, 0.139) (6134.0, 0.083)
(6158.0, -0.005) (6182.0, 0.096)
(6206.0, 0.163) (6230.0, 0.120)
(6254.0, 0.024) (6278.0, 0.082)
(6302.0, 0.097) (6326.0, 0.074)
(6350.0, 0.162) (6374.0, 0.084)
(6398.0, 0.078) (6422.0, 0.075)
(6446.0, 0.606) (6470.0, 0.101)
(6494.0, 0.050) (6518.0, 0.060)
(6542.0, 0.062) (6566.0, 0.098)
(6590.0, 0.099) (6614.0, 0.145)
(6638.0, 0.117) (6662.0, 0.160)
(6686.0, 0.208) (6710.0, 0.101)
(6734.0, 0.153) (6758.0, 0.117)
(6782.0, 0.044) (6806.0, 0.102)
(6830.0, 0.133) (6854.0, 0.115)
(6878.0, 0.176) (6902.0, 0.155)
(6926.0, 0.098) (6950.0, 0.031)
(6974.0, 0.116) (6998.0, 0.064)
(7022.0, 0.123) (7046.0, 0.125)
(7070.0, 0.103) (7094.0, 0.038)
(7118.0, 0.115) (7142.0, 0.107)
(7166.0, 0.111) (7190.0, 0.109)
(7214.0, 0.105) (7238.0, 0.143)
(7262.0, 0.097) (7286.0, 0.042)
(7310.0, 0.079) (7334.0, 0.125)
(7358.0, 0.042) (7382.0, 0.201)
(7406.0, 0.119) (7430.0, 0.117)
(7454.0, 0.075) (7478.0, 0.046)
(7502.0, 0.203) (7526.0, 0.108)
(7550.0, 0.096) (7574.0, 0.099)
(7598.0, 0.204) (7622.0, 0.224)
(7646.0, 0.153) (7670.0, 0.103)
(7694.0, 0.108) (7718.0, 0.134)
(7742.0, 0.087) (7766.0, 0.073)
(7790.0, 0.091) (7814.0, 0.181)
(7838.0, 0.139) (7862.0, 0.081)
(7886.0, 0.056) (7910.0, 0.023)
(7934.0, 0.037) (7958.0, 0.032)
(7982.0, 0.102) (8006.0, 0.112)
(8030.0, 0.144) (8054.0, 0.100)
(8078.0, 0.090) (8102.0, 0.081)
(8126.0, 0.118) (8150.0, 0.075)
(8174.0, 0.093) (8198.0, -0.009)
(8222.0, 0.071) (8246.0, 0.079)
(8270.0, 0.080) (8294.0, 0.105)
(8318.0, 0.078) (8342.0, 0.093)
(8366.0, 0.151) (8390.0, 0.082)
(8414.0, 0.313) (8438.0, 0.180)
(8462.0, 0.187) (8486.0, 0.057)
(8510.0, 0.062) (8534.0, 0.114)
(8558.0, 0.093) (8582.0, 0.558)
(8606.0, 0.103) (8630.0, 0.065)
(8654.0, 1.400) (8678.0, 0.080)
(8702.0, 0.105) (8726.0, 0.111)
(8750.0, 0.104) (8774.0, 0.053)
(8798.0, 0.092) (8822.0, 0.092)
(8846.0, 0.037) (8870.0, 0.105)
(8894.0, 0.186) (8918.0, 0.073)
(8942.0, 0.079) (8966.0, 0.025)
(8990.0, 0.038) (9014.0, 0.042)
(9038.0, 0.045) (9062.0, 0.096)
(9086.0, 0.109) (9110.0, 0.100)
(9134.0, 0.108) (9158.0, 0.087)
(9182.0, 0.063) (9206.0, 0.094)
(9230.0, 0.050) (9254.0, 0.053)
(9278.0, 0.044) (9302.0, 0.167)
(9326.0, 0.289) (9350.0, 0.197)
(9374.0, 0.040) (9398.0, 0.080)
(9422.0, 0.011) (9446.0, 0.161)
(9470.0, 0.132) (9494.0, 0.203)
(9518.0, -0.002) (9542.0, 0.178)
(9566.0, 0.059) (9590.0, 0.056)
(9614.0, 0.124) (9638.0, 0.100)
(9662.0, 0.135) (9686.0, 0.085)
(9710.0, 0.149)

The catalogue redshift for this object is 0.73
